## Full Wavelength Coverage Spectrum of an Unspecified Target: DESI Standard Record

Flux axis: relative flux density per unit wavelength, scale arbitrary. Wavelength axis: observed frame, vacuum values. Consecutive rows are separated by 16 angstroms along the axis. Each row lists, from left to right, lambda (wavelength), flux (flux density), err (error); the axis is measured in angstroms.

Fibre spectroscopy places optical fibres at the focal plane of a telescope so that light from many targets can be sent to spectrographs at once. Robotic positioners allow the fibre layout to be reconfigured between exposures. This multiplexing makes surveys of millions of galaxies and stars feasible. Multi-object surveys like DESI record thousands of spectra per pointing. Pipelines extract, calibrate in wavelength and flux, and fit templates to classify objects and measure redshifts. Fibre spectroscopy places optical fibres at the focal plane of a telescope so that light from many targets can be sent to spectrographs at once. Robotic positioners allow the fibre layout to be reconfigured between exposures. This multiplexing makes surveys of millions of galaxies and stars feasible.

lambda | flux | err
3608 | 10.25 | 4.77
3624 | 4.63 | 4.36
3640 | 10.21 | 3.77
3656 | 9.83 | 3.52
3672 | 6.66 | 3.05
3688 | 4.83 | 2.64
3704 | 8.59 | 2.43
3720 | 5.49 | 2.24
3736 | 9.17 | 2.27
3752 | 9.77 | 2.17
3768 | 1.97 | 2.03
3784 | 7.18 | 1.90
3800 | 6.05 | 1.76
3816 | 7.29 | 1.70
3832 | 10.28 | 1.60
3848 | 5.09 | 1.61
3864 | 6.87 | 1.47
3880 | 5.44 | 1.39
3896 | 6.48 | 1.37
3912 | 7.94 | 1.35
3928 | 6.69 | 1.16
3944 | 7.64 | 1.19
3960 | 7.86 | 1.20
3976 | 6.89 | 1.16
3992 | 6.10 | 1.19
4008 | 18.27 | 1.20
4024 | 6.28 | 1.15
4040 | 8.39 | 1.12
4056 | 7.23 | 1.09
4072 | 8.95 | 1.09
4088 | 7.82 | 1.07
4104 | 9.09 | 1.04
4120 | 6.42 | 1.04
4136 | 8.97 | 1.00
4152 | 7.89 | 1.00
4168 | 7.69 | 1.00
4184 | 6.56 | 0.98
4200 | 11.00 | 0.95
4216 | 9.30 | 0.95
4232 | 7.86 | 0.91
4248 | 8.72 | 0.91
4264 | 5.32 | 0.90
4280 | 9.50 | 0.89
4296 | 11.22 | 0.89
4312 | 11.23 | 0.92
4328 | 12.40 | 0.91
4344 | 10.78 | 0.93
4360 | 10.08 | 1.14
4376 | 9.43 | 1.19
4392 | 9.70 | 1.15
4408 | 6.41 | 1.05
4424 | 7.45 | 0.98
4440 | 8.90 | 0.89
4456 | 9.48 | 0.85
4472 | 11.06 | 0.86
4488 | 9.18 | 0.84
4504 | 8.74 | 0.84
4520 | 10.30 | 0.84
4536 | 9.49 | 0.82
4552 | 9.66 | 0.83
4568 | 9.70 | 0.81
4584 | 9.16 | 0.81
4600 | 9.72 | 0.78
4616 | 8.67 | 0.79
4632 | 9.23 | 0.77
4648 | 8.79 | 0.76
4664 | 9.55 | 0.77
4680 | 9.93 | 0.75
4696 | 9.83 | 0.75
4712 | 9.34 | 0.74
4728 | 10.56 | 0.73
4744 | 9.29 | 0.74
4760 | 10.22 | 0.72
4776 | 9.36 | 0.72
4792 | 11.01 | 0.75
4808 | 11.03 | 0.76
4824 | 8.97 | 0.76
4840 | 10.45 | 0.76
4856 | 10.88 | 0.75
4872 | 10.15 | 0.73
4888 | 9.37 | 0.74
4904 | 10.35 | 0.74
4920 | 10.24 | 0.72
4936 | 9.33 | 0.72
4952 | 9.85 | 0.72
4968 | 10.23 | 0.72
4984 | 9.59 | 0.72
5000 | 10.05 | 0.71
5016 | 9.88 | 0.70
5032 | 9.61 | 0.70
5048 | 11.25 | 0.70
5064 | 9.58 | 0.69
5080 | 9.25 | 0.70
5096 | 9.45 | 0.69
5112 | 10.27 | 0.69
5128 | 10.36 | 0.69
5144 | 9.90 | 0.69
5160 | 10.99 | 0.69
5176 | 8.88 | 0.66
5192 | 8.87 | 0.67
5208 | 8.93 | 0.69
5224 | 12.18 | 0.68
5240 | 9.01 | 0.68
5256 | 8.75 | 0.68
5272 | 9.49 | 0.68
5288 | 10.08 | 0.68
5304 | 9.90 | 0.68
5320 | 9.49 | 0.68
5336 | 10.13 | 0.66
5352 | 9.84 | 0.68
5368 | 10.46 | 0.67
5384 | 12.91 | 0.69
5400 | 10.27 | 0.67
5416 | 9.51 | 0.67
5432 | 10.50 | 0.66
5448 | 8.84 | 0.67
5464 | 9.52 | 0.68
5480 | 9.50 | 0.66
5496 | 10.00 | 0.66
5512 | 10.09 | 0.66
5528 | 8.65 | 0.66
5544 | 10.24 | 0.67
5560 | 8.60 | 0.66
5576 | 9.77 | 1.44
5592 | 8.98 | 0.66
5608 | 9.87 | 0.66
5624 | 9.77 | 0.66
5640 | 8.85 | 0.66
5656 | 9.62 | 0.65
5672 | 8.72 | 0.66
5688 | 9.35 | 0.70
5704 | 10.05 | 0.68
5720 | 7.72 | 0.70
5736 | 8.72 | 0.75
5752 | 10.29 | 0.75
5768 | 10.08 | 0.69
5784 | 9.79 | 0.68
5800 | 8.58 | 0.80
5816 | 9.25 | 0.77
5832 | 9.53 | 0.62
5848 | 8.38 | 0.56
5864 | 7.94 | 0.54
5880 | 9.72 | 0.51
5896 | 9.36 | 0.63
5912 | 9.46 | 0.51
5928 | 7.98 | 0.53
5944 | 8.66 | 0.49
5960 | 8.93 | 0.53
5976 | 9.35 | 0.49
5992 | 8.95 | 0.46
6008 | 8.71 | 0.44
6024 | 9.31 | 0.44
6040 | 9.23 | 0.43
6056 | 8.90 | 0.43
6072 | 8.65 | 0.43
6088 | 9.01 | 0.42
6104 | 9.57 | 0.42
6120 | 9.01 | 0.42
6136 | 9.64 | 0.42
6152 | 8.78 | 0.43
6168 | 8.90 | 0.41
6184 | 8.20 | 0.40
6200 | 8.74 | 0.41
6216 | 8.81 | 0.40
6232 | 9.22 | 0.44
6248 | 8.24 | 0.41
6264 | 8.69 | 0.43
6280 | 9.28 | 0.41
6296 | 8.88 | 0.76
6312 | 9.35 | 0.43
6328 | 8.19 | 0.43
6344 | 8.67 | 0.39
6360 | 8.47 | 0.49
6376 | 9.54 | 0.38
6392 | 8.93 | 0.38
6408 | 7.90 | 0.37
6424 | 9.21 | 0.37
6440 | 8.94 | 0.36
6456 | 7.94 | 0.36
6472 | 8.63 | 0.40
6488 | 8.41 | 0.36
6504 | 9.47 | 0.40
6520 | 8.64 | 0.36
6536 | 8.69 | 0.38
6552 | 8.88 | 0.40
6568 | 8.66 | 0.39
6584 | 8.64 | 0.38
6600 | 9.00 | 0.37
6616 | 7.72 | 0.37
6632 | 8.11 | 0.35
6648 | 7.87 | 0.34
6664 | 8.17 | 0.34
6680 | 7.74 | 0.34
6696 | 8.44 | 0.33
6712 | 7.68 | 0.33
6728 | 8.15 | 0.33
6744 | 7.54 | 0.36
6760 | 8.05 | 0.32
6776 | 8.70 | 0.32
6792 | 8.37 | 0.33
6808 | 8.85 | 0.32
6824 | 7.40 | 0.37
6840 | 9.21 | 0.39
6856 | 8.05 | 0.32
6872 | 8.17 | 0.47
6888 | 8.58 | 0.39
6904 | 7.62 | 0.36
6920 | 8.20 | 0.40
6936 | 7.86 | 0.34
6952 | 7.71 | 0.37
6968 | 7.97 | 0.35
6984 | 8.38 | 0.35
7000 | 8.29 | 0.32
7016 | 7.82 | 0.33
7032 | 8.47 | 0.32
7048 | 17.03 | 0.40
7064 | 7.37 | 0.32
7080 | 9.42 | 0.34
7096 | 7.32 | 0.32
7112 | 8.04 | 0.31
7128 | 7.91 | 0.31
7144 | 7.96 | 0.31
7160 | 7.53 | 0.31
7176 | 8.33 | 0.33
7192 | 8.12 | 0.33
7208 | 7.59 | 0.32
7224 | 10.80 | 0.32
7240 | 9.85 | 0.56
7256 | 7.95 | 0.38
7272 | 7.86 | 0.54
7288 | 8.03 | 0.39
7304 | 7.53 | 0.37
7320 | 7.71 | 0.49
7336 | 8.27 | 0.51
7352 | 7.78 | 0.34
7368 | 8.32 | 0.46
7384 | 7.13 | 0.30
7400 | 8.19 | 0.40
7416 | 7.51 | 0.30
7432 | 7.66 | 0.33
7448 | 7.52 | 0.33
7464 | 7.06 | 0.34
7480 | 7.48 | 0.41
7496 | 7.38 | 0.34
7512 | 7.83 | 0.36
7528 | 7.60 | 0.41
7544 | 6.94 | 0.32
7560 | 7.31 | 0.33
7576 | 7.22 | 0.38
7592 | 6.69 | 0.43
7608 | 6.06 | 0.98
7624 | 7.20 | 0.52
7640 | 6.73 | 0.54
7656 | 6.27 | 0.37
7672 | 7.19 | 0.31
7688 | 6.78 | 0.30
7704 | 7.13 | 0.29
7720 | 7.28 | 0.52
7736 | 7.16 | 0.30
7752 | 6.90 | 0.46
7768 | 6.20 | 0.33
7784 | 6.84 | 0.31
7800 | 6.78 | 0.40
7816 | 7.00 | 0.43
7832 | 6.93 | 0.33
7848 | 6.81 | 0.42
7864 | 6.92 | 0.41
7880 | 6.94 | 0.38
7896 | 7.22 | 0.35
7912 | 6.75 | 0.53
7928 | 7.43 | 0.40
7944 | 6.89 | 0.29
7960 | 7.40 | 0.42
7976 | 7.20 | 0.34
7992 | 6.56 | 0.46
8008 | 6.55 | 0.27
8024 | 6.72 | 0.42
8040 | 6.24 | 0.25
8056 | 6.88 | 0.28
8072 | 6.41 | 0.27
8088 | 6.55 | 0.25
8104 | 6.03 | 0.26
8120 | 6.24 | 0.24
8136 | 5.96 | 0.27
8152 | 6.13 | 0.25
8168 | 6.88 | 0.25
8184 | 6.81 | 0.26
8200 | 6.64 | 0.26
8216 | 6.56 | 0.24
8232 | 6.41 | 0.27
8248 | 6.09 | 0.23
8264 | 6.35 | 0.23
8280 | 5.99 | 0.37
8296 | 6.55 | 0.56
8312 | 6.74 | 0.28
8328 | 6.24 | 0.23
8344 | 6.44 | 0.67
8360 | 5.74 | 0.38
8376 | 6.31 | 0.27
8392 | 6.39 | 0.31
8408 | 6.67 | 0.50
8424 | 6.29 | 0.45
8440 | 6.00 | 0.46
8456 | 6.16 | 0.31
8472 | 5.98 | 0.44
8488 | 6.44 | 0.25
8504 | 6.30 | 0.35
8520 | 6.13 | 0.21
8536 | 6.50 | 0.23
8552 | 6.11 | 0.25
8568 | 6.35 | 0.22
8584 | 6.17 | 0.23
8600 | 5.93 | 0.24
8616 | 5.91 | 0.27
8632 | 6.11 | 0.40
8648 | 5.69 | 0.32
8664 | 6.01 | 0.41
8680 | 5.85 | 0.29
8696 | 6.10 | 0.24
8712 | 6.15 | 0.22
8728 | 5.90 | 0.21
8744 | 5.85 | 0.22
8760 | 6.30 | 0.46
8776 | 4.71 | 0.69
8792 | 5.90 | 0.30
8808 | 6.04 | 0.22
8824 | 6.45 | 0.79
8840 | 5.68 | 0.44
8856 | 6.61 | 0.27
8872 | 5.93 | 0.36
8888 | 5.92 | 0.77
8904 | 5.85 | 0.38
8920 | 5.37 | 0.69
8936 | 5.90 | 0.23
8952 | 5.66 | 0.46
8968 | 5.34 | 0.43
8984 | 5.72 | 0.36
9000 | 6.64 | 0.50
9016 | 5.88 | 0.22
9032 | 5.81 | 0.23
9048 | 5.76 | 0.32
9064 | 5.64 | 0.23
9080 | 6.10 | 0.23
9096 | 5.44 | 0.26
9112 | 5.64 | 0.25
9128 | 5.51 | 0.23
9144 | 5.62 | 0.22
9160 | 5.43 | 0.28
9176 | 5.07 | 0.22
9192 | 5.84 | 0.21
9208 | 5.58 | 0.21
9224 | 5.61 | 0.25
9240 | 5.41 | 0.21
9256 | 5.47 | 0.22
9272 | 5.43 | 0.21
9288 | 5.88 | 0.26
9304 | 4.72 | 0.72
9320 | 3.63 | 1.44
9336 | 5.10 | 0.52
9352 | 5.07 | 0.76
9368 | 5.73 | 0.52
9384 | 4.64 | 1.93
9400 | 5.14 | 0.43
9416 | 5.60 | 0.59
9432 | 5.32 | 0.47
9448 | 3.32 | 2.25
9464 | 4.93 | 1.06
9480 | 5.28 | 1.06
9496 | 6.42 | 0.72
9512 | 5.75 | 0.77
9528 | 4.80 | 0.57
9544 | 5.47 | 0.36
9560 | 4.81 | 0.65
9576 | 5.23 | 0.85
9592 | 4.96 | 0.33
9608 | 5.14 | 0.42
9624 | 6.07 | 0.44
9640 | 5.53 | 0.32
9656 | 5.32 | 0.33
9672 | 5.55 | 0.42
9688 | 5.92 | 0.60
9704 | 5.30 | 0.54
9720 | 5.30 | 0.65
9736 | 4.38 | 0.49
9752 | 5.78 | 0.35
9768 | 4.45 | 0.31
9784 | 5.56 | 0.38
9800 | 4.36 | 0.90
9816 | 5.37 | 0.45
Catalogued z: 0.074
